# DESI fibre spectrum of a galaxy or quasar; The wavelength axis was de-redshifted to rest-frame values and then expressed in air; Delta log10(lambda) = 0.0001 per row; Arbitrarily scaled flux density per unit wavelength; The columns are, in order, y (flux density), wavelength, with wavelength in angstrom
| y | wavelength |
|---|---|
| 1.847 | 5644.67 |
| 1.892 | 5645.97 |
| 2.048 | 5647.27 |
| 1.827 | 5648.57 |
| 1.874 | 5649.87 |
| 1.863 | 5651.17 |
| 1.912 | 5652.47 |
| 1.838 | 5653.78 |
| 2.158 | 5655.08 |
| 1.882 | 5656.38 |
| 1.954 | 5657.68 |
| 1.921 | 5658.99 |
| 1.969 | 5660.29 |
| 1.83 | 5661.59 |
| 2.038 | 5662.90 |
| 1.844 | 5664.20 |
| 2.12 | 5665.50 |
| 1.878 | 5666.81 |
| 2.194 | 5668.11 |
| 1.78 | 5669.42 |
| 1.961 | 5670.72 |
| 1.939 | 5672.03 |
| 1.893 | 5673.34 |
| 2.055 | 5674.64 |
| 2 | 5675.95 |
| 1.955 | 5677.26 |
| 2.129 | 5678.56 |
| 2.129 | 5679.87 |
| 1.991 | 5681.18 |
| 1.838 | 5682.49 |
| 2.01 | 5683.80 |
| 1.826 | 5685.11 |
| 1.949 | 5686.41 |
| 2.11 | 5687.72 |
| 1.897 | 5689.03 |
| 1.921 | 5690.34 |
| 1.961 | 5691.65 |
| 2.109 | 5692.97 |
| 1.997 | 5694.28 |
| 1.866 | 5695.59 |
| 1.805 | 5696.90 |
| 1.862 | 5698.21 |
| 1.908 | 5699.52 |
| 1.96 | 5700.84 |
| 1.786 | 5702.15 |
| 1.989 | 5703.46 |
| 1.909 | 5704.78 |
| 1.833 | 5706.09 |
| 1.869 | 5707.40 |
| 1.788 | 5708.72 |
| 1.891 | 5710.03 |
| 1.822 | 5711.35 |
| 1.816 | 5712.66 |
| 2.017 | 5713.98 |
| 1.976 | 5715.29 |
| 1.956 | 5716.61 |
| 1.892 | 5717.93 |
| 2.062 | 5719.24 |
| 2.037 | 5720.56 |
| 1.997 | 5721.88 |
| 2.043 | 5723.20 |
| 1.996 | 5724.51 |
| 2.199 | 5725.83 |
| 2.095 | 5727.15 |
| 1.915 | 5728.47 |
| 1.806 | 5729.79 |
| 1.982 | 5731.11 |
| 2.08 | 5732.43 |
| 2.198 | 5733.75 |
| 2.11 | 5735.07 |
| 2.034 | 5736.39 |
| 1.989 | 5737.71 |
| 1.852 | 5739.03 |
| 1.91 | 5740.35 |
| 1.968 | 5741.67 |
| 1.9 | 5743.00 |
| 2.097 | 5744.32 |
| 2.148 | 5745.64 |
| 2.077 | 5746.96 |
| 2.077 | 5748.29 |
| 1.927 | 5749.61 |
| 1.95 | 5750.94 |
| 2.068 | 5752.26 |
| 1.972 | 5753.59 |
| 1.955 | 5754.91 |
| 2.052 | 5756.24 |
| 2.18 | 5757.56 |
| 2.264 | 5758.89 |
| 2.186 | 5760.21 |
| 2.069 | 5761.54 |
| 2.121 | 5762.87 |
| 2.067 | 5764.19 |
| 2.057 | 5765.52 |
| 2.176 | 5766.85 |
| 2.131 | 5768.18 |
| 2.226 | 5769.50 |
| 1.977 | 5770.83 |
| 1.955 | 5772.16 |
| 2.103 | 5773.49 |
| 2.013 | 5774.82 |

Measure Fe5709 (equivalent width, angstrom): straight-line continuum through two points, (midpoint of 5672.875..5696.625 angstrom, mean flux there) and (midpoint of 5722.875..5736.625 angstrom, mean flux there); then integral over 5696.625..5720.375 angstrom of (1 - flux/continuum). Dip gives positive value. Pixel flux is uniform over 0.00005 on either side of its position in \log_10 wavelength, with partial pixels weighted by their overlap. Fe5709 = 1.3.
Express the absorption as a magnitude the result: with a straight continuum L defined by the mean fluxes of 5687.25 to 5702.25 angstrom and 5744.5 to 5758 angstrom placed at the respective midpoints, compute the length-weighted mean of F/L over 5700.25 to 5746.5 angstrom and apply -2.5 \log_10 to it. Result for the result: 0.01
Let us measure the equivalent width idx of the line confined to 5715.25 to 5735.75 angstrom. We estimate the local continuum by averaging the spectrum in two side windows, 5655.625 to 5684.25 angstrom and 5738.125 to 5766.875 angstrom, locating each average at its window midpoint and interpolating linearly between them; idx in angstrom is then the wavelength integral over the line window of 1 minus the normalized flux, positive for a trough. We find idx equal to 0.0 angstrom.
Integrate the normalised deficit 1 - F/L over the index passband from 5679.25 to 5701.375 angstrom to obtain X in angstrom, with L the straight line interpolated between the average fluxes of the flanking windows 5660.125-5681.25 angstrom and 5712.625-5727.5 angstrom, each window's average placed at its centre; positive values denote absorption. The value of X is 0.5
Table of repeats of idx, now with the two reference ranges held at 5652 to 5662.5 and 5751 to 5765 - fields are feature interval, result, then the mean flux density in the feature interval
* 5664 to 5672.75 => -0.1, 1.96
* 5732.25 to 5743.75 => 0.3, 2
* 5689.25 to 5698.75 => 0.3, 1.93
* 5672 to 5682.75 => -0.2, 2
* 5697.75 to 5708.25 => 0.6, 1.89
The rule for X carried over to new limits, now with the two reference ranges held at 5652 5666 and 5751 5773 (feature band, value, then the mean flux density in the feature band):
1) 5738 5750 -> 0.4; 2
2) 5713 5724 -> 0.2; 1.99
